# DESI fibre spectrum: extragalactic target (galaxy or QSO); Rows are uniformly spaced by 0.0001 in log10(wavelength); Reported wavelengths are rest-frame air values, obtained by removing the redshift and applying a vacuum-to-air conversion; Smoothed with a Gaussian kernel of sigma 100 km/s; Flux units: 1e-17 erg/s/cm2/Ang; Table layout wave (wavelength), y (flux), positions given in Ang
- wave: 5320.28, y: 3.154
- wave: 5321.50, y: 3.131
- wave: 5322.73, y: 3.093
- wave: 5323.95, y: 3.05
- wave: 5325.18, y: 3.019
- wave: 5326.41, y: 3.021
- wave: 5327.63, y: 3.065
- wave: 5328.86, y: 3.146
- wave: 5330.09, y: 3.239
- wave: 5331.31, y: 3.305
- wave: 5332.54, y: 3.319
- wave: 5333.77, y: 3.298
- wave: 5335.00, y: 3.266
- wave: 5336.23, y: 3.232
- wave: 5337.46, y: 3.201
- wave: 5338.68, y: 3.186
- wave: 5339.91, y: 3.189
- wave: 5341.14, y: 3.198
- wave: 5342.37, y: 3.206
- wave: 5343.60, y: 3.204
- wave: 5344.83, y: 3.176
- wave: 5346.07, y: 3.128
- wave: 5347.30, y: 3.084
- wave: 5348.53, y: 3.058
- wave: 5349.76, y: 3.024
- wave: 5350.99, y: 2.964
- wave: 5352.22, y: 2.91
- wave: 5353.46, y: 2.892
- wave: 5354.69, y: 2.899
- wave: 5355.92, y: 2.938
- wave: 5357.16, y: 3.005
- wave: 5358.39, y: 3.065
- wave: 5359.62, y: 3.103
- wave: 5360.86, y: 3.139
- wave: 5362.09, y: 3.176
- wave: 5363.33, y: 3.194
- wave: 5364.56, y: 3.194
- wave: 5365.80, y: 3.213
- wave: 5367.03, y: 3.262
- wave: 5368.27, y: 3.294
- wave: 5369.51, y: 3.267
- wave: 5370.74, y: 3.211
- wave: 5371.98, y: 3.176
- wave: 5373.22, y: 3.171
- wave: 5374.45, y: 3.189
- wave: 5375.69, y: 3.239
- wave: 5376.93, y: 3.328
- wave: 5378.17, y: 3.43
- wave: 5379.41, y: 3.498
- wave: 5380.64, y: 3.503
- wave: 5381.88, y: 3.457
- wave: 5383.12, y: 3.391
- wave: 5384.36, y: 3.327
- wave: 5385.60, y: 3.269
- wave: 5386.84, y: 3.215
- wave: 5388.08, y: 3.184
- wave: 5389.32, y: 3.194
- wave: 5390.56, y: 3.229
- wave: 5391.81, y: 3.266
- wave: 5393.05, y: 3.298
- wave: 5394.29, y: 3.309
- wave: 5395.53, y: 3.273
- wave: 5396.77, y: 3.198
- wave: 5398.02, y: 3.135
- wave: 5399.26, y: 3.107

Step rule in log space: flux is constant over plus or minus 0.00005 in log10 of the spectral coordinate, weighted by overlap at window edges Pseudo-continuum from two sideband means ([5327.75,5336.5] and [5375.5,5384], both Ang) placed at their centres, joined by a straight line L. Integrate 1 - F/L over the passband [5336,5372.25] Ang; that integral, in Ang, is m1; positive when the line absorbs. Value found 2.2 Ang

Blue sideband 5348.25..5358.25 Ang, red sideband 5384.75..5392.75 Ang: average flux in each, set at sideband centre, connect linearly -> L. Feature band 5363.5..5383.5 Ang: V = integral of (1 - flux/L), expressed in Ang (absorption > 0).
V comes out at -1.2 Ang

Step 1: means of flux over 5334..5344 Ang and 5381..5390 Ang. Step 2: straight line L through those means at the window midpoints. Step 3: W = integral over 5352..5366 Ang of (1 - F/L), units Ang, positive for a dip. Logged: 0.8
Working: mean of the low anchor 3.22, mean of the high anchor 3.3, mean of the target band 3.06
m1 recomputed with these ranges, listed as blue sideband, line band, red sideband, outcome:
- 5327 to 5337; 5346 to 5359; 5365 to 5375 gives 1.0 Ang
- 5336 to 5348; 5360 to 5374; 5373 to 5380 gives 0.3 Ang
